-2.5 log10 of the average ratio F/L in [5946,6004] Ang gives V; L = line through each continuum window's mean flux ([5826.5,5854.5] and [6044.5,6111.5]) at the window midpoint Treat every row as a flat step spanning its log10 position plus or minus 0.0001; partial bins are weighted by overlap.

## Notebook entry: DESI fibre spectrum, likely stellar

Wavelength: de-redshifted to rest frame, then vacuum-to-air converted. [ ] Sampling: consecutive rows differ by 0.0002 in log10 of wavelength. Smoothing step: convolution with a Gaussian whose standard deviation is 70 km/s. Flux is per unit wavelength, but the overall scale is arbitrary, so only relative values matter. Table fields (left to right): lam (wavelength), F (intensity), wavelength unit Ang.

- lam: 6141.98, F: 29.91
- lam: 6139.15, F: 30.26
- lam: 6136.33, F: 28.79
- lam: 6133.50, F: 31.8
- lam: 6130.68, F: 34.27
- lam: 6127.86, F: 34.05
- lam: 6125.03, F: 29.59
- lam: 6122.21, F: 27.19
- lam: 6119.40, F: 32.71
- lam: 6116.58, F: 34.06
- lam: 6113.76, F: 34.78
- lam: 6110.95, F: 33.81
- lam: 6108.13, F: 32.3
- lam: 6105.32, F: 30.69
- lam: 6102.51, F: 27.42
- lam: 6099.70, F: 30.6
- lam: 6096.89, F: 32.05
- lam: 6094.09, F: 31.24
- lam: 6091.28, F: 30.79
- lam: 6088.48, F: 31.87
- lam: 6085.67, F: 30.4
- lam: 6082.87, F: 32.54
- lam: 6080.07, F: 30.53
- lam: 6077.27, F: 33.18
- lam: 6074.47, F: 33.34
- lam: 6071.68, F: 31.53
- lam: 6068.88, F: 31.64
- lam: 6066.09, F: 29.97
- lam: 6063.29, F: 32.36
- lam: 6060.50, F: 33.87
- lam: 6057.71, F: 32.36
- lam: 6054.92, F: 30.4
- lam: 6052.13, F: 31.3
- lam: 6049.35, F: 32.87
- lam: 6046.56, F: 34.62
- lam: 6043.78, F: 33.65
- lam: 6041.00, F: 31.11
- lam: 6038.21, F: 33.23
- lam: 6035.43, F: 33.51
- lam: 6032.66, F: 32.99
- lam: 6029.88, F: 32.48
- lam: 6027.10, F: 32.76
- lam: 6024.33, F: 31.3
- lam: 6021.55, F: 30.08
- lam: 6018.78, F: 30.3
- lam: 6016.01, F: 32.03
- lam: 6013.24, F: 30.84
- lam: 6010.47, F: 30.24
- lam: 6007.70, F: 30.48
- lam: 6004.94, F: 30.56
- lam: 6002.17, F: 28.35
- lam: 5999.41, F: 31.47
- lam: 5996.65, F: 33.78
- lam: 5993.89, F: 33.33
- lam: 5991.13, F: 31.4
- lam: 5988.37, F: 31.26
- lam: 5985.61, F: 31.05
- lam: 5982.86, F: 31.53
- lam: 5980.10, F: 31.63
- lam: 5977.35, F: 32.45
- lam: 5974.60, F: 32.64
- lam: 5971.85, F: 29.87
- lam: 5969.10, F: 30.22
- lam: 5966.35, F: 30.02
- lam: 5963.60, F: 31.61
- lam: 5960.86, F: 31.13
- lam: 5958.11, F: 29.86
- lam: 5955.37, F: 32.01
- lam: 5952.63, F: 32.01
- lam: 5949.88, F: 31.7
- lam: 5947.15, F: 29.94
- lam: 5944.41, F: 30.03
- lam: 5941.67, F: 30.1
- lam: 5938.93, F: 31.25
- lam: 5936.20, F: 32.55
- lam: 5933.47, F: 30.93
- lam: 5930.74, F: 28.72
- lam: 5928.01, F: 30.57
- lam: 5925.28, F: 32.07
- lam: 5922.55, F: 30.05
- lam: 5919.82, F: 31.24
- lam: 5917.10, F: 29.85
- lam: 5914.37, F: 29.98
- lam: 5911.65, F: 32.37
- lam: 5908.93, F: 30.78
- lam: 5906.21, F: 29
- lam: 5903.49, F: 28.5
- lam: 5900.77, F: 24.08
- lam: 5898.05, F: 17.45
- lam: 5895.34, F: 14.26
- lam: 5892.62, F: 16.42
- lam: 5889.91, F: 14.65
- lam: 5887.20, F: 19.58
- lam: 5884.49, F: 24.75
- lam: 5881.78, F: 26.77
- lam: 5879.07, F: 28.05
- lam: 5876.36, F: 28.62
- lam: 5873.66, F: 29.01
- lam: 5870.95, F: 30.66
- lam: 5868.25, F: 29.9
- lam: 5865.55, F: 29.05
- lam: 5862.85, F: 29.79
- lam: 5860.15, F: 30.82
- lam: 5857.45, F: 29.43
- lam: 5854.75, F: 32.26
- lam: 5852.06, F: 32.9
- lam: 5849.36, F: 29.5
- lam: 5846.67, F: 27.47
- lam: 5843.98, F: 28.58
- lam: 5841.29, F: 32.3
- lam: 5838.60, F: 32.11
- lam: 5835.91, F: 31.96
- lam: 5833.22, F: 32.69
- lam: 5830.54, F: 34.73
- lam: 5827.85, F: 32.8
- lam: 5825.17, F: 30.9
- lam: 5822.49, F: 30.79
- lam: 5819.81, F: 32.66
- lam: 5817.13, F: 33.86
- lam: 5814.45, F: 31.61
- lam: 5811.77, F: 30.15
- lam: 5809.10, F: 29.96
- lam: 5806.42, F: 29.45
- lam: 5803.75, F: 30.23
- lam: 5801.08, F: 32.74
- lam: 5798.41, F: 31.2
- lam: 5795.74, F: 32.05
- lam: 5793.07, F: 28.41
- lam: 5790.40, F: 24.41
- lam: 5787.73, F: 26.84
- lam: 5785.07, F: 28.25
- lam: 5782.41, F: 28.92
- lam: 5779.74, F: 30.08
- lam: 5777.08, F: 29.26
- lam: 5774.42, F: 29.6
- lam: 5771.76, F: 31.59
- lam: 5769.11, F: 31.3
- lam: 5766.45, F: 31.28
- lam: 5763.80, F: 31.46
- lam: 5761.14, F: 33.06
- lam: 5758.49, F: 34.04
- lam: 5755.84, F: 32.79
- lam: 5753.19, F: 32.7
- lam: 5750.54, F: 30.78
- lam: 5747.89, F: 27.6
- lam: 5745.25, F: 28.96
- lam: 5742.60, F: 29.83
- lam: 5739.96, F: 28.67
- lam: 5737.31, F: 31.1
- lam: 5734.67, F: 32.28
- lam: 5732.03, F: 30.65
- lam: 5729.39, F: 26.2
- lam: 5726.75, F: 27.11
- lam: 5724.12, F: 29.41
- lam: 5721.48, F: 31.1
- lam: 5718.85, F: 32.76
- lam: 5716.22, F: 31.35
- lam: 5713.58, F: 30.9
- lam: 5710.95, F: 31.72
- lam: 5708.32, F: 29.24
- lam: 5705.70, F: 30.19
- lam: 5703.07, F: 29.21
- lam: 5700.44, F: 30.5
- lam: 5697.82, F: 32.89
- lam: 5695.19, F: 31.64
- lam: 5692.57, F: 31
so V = 0.01 mag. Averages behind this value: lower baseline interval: 31.5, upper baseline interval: 31.7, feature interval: 31.3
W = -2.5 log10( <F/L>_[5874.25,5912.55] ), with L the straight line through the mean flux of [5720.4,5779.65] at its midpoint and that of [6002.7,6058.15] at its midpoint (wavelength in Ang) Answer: 0.29 mag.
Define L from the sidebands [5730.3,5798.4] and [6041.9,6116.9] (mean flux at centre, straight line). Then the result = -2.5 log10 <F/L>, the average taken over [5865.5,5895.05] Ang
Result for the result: 0.24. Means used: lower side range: 30.2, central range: 24.7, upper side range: 32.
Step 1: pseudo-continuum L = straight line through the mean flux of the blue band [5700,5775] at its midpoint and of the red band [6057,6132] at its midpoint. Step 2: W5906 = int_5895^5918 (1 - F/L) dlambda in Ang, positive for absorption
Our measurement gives 3.3 Ang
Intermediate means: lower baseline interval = 30.6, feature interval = 26.7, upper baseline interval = 31.8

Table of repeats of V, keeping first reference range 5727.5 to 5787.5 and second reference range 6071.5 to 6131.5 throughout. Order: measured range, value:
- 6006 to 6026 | 0.022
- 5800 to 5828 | -0.025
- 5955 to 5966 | 0.008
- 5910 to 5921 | 0.005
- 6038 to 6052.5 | -0.045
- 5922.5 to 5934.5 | 0.020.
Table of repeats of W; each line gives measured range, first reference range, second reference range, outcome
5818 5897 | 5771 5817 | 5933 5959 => 0.07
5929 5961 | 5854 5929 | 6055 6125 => -0.09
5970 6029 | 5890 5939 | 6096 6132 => -0.07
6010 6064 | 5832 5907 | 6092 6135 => -0.06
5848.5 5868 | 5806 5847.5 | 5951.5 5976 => 0.03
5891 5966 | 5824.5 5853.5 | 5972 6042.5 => 0.10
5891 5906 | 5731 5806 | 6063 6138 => 0.43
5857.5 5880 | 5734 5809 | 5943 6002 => 0.05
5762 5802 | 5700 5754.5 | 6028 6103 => 0.02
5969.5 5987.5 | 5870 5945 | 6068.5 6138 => -0.10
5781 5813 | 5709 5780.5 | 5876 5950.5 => 0.01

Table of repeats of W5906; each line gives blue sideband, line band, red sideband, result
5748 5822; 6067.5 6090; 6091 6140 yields -0.34 Ang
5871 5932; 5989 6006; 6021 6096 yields -0.94 Ang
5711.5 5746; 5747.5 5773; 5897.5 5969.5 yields -1.47 Ang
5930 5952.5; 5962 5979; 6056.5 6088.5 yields -0.05 Ang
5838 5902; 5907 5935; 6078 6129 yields -3.07 Ang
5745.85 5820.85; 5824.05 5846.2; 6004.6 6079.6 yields -0.72 Ang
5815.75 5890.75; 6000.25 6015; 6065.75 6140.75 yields 0.30 Ang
